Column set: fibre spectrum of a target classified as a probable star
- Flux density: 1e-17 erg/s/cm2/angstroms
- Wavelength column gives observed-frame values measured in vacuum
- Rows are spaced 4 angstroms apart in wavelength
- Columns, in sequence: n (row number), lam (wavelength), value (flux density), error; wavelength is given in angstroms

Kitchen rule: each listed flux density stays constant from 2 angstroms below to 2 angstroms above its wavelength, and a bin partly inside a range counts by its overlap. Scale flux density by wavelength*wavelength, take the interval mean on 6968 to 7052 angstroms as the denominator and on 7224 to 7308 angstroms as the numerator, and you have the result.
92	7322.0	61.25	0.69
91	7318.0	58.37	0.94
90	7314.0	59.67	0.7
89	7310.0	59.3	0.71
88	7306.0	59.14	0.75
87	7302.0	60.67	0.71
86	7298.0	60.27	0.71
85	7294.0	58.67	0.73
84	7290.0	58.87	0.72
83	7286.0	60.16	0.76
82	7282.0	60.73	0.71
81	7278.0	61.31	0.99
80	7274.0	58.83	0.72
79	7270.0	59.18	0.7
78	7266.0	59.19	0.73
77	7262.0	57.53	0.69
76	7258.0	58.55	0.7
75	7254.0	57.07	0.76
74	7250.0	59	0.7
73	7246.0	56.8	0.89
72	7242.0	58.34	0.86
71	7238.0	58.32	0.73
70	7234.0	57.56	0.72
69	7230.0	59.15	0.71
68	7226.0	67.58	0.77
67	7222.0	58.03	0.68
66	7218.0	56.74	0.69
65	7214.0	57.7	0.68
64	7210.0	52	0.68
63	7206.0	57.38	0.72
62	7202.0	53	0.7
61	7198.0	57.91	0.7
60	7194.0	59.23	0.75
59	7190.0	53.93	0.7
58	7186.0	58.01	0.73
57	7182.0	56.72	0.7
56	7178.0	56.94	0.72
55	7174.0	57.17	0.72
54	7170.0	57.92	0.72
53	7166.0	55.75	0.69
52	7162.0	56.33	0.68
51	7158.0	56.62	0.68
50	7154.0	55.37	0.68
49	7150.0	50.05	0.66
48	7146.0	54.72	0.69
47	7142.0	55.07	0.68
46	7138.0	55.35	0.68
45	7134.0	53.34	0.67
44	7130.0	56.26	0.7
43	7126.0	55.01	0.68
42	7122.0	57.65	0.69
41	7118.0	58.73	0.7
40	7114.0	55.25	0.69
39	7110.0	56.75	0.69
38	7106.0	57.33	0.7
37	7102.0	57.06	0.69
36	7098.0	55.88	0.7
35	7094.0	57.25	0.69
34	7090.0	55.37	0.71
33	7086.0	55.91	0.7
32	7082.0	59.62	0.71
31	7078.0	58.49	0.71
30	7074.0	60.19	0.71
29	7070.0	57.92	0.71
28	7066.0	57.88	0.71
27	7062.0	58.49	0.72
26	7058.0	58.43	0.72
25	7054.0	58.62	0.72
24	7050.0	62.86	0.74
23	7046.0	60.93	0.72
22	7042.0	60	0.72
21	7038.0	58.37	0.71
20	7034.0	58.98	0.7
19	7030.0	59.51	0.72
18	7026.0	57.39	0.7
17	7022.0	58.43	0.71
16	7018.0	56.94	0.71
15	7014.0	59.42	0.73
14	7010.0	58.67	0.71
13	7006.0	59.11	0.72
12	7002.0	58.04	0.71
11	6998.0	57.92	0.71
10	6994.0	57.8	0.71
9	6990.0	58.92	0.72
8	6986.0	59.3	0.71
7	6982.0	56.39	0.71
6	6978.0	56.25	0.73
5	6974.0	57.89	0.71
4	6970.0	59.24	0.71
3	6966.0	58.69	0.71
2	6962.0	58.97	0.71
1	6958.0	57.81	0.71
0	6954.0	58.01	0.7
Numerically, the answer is 1.09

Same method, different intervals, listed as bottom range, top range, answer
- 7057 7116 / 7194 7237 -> 1.04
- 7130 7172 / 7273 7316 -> 1.13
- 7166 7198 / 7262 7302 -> 1.07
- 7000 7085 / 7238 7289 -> 1.06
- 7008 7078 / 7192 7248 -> 1.03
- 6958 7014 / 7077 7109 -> 1.01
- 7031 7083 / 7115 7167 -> 0.96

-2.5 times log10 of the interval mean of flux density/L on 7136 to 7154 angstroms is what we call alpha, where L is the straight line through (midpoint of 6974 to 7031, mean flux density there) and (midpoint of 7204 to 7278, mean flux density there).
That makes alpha 0.08 mag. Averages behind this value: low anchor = 58.1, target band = 54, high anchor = 58.4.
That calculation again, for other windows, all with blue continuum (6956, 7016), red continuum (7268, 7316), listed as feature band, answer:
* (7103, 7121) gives 0.03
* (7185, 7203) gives 0.05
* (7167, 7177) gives 0.03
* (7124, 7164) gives 0.08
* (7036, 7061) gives -0.02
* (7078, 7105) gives 0.03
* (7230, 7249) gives 0.03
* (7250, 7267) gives 0.03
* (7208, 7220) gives 0.07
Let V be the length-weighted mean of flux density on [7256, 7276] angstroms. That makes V 58.7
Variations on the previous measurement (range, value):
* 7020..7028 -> 57.9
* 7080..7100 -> 56.8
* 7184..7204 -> 56.4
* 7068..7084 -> 59.1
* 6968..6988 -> 57.8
